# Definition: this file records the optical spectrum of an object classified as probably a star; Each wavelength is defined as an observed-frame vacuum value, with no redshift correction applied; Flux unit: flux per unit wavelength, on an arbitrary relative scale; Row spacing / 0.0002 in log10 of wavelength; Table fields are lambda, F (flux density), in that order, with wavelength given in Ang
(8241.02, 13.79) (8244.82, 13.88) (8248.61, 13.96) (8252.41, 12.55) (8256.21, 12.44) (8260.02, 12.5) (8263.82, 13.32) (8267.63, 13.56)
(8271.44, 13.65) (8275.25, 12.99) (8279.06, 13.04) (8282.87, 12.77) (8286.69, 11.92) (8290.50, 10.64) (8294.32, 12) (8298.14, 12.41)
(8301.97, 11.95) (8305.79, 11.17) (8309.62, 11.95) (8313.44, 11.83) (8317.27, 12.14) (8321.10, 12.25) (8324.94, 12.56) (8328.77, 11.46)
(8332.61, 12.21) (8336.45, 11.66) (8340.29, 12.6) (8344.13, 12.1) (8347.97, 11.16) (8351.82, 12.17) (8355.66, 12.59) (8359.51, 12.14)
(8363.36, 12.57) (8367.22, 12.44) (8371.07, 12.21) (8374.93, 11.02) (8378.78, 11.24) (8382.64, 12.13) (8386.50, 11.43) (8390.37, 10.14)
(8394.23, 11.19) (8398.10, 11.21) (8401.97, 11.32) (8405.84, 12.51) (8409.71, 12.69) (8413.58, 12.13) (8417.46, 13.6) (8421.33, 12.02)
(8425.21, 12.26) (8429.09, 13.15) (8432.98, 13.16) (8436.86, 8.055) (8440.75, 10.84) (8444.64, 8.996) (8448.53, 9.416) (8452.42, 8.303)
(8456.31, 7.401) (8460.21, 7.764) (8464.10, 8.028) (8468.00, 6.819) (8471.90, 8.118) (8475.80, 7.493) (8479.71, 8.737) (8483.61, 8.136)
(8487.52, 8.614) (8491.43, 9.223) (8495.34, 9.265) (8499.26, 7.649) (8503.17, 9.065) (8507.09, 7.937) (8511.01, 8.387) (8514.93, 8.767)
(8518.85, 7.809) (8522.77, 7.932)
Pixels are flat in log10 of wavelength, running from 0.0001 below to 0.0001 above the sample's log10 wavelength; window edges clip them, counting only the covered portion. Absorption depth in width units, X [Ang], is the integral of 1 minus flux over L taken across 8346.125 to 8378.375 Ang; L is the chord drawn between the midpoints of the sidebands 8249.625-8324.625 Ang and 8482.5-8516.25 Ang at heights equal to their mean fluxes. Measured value -2.8 Ang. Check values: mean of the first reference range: 12.4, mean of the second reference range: 8.57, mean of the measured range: 12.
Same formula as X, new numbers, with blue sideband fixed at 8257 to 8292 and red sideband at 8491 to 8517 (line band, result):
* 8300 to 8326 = 0.13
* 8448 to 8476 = 4.41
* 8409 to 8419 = -2.54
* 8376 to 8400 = -1.22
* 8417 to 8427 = -2.41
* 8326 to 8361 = -1.68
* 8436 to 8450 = 0.37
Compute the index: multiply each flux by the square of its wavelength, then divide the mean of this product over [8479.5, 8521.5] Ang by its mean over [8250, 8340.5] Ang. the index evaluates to 0.7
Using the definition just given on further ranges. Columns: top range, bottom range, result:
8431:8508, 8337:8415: 0.75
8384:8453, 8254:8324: 0.94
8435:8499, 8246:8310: 0.70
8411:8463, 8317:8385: 0.89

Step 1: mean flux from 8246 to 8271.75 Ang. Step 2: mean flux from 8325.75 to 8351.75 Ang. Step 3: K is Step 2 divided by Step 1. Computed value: 0.9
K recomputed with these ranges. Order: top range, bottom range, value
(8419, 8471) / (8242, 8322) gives 0.77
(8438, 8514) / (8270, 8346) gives 0.69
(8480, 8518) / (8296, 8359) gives 0.71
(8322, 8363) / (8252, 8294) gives 0.96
